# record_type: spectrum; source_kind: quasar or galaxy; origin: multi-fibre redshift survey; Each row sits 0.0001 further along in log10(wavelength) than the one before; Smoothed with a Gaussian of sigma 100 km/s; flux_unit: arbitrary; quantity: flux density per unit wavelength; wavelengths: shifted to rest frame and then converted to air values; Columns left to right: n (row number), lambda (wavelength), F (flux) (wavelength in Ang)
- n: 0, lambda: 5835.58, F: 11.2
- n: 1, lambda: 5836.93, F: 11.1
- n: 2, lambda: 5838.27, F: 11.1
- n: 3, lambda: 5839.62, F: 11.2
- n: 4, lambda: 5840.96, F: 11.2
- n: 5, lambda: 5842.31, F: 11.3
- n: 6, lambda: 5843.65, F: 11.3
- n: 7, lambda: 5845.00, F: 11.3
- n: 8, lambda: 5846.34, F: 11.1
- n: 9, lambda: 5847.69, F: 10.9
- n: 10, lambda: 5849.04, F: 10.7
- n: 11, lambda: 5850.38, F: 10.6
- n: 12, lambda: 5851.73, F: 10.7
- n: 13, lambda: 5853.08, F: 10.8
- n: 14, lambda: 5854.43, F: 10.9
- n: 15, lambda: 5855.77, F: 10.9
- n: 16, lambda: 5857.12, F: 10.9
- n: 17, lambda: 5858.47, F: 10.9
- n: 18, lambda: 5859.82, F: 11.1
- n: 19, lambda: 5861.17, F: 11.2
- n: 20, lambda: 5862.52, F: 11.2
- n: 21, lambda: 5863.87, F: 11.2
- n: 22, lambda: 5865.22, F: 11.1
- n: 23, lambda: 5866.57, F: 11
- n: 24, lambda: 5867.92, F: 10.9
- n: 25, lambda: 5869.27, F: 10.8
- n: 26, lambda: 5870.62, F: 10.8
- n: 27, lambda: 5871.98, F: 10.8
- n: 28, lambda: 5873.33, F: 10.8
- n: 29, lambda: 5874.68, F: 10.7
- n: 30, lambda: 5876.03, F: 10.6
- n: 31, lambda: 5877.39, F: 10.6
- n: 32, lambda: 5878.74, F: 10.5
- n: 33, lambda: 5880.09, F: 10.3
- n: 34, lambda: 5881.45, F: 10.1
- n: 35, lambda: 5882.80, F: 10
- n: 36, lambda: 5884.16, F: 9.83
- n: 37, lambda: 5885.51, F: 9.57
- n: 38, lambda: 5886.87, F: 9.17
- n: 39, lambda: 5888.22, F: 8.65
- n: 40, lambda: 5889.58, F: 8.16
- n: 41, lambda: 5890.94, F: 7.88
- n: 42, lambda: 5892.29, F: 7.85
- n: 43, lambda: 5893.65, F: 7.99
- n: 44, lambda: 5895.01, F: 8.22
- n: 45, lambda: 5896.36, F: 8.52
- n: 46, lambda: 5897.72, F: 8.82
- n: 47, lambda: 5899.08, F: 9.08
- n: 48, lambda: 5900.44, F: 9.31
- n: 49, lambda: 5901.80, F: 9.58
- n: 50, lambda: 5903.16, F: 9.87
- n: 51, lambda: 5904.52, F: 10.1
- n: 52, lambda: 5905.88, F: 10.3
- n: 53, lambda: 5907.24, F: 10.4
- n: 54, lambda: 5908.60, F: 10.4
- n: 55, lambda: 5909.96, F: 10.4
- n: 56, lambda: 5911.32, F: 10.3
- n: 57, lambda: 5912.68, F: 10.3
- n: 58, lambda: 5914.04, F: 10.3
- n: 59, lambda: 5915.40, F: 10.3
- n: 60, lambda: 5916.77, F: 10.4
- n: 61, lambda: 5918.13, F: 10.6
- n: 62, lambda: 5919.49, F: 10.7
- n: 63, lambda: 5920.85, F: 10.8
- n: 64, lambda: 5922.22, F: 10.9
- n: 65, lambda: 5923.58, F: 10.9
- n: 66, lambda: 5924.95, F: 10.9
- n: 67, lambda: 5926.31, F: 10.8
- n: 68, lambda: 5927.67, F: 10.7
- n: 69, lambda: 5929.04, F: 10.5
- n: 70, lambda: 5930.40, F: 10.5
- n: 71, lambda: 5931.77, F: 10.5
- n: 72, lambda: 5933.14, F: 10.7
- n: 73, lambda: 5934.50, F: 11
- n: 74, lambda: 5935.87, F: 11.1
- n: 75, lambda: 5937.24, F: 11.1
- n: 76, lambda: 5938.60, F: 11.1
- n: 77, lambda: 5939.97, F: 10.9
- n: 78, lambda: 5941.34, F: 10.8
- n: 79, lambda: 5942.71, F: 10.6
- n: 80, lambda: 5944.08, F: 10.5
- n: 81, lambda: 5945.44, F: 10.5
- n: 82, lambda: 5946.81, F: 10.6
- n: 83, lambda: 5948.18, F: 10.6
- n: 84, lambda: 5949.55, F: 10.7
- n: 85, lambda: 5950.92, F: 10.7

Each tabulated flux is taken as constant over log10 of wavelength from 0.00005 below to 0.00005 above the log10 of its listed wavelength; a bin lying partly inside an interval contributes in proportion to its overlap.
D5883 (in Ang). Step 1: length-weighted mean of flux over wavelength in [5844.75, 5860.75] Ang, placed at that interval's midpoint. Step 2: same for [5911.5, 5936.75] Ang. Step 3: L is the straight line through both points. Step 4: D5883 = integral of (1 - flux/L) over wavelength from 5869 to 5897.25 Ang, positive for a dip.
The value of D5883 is 3.2 Ang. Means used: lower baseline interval 10.9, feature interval 9.59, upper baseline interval 10.7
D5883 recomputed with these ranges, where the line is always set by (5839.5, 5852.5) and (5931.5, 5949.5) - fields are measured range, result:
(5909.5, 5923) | 0.41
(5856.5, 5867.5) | -0.09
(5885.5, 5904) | 3.65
